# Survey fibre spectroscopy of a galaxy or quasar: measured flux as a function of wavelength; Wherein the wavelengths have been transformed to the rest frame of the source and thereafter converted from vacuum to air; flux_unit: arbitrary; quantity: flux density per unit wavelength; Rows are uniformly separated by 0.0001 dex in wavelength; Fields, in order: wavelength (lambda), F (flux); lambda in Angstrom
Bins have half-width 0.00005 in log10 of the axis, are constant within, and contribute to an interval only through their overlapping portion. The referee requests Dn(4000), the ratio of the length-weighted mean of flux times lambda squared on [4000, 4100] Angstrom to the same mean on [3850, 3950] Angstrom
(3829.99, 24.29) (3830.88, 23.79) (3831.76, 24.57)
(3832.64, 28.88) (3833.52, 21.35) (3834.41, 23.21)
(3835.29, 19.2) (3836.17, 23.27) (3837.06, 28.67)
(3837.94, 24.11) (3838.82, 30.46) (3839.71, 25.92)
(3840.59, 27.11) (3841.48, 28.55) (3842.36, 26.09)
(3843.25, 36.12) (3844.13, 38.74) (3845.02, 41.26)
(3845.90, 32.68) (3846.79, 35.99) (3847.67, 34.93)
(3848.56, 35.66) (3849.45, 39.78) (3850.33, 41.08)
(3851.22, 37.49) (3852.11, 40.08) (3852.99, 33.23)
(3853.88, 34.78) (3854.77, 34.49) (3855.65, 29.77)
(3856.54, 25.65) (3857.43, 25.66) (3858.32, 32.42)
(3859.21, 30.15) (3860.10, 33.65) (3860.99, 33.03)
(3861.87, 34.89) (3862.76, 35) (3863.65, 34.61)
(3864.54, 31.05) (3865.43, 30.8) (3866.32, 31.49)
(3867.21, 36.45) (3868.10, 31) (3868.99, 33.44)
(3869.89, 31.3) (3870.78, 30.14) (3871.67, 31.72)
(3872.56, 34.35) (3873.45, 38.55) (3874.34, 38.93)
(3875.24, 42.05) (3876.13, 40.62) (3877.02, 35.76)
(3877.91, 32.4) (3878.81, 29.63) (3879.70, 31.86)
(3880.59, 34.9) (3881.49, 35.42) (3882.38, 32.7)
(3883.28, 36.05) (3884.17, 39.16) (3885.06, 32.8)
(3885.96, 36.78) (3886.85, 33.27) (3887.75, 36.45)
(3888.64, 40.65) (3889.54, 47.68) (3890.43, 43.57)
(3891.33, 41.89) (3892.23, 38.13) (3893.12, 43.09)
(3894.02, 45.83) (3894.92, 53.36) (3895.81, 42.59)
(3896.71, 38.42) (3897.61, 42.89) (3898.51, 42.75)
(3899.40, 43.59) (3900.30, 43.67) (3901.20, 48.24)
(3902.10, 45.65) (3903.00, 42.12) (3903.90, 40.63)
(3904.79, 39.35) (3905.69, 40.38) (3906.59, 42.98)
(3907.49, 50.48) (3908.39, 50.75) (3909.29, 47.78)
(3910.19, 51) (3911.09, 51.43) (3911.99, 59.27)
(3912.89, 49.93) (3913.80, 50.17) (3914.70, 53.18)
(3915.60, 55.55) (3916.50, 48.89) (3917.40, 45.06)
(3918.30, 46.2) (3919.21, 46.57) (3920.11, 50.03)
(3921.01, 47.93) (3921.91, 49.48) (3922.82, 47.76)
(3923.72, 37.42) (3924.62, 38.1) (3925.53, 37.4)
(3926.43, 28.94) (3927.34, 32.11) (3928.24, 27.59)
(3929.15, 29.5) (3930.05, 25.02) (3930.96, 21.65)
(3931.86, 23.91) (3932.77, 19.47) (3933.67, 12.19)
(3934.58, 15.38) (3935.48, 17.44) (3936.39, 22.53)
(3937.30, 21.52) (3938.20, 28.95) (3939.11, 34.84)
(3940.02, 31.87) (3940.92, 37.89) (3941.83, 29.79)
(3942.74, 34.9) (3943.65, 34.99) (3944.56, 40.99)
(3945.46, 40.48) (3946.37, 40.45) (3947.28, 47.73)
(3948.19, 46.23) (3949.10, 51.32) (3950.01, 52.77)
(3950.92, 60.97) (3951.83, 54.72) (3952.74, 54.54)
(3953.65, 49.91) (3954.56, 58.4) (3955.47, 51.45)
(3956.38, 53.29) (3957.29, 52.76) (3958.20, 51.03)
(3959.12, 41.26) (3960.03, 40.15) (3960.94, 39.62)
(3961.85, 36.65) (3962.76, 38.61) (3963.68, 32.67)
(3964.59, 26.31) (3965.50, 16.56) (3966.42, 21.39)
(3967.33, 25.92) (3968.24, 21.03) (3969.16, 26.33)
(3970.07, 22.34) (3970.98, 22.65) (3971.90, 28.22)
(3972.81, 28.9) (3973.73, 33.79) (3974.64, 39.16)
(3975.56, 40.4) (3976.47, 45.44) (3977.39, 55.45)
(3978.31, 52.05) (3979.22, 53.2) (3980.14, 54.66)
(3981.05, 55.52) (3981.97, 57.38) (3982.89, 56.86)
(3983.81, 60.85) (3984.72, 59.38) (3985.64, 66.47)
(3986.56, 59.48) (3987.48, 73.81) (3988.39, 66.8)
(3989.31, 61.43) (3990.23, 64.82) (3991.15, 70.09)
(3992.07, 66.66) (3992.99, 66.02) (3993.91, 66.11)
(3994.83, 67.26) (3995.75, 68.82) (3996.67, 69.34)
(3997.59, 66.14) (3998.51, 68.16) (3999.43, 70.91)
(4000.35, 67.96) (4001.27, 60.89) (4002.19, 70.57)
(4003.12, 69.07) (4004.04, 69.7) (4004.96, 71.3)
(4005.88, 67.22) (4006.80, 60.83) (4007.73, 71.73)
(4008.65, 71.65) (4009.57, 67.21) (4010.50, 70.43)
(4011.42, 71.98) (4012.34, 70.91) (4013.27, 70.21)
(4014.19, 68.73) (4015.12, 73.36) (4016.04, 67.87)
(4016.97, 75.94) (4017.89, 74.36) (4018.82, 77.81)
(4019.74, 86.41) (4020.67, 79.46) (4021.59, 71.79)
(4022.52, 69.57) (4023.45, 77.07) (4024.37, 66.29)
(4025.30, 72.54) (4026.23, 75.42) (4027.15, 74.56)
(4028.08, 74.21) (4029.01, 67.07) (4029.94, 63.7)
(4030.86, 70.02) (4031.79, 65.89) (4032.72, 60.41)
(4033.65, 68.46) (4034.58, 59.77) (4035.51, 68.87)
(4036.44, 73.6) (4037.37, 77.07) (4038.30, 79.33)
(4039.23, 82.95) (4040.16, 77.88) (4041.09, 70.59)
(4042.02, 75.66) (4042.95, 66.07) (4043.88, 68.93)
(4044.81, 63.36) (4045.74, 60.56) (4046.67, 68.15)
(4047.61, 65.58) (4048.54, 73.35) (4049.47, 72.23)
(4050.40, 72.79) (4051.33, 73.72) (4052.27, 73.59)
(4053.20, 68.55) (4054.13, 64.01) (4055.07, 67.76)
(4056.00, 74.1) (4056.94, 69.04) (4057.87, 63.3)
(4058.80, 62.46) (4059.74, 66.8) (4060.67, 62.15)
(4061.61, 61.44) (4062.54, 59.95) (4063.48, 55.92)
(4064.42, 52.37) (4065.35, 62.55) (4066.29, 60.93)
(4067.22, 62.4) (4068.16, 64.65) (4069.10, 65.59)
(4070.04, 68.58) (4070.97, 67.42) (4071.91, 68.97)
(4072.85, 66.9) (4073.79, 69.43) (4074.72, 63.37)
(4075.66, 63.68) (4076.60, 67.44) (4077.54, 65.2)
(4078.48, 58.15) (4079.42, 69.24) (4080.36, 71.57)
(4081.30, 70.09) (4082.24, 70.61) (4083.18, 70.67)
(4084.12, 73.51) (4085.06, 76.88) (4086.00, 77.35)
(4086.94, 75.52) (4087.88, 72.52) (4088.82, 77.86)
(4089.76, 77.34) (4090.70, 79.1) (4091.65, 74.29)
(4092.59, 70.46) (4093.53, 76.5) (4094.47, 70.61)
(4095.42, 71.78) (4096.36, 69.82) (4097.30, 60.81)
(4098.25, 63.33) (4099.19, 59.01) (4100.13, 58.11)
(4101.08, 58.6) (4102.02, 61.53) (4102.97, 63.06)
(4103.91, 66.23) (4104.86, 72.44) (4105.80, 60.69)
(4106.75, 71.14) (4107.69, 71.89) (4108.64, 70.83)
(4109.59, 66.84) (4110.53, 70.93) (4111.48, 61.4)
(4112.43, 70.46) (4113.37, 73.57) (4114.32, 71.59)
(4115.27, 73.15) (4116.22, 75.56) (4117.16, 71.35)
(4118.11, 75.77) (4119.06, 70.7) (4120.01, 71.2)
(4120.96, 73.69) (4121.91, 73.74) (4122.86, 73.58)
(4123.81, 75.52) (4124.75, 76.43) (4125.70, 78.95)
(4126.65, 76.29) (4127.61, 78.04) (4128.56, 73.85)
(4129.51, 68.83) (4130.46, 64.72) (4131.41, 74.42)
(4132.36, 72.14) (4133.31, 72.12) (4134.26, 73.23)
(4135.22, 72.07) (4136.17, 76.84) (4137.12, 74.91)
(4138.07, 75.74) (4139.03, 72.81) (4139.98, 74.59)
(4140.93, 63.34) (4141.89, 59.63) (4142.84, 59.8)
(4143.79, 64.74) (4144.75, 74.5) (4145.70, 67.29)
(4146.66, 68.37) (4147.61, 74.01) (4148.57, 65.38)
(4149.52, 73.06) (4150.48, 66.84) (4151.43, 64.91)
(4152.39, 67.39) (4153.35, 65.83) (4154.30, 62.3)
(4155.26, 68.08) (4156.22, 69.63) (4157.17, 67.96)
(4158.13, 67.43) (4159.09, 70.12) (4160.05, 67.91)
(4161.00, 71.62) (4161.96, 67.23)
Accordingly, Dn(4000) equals 1.98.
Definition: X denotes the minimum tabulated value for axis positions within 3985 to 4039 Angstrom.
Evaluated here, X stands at 59.48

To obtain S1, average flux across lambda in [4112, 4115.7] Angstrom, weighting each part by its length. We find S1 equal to 72.2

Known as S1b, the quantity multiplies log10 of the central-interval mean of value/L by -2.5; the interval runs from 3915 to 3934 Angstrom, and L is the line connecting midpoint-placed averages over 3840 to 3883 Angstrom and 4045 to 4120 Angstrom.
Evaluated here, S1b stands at 0.173 mag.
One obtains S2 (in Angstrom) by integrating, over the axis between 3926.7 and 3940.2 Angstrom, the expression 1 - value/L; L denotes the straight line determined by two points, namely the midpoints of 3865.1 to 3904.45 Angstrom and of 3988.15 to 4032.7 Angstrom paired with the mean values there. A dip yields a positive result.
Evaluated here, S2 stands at 7.0 Angstrom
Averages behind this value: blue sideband 38.3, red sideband 69.8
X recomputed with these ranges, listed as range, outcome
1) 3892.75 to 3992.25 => 12.19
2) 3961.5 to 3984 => 16.56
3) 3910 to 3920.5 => 45.06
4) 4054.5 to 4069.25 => 52.37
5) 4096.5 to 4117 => 58.11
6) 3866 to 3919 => 29.63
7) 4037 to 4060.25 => 60.56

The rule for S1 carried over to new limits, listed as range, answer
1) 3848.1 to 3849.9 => 37.7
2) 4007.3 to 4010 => 70.4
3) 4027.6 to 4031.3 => 68.8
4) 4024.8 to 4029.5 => 72.6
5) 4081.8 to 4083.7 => 70.7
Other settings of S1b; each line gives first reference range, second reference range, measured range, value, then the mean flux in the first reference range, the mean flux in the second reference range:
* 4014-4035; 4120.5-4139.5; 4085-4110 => 0.06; 71.4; 73.9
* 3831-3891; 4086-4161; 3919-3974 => 0.25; 33.2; 70.1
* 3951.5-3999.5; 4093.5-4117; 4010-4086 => -0.17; 49.5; 67.5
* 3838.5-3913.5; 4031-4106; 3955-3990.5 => 0.20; 37.8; 68.1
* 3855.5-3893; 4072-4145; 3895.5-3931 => -0.08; 34.8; 70.3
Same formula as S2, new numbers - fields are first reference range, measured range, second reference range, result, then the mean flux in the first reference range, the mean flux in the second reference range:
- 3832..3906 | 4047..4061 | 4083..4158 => -1.7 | 35.3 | 70.4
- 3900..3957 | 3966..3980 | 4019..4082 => 4.5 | 41.2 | 68.4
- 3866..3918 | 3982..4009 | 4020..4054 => -1.7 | 41.2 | 70.8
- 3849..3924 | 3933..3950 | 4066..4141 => 5.2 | 39.9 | 70.3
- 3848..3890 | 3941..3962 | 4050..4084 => 0.7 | 34.7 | 66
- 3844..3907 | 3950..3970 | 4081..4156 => 3.2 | 37.1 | 70.4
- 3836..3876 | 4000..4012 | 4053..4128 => -2.7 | 33.2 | 68.7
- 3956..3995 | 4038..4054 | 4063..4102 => -2.8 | 46.8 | 67.7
